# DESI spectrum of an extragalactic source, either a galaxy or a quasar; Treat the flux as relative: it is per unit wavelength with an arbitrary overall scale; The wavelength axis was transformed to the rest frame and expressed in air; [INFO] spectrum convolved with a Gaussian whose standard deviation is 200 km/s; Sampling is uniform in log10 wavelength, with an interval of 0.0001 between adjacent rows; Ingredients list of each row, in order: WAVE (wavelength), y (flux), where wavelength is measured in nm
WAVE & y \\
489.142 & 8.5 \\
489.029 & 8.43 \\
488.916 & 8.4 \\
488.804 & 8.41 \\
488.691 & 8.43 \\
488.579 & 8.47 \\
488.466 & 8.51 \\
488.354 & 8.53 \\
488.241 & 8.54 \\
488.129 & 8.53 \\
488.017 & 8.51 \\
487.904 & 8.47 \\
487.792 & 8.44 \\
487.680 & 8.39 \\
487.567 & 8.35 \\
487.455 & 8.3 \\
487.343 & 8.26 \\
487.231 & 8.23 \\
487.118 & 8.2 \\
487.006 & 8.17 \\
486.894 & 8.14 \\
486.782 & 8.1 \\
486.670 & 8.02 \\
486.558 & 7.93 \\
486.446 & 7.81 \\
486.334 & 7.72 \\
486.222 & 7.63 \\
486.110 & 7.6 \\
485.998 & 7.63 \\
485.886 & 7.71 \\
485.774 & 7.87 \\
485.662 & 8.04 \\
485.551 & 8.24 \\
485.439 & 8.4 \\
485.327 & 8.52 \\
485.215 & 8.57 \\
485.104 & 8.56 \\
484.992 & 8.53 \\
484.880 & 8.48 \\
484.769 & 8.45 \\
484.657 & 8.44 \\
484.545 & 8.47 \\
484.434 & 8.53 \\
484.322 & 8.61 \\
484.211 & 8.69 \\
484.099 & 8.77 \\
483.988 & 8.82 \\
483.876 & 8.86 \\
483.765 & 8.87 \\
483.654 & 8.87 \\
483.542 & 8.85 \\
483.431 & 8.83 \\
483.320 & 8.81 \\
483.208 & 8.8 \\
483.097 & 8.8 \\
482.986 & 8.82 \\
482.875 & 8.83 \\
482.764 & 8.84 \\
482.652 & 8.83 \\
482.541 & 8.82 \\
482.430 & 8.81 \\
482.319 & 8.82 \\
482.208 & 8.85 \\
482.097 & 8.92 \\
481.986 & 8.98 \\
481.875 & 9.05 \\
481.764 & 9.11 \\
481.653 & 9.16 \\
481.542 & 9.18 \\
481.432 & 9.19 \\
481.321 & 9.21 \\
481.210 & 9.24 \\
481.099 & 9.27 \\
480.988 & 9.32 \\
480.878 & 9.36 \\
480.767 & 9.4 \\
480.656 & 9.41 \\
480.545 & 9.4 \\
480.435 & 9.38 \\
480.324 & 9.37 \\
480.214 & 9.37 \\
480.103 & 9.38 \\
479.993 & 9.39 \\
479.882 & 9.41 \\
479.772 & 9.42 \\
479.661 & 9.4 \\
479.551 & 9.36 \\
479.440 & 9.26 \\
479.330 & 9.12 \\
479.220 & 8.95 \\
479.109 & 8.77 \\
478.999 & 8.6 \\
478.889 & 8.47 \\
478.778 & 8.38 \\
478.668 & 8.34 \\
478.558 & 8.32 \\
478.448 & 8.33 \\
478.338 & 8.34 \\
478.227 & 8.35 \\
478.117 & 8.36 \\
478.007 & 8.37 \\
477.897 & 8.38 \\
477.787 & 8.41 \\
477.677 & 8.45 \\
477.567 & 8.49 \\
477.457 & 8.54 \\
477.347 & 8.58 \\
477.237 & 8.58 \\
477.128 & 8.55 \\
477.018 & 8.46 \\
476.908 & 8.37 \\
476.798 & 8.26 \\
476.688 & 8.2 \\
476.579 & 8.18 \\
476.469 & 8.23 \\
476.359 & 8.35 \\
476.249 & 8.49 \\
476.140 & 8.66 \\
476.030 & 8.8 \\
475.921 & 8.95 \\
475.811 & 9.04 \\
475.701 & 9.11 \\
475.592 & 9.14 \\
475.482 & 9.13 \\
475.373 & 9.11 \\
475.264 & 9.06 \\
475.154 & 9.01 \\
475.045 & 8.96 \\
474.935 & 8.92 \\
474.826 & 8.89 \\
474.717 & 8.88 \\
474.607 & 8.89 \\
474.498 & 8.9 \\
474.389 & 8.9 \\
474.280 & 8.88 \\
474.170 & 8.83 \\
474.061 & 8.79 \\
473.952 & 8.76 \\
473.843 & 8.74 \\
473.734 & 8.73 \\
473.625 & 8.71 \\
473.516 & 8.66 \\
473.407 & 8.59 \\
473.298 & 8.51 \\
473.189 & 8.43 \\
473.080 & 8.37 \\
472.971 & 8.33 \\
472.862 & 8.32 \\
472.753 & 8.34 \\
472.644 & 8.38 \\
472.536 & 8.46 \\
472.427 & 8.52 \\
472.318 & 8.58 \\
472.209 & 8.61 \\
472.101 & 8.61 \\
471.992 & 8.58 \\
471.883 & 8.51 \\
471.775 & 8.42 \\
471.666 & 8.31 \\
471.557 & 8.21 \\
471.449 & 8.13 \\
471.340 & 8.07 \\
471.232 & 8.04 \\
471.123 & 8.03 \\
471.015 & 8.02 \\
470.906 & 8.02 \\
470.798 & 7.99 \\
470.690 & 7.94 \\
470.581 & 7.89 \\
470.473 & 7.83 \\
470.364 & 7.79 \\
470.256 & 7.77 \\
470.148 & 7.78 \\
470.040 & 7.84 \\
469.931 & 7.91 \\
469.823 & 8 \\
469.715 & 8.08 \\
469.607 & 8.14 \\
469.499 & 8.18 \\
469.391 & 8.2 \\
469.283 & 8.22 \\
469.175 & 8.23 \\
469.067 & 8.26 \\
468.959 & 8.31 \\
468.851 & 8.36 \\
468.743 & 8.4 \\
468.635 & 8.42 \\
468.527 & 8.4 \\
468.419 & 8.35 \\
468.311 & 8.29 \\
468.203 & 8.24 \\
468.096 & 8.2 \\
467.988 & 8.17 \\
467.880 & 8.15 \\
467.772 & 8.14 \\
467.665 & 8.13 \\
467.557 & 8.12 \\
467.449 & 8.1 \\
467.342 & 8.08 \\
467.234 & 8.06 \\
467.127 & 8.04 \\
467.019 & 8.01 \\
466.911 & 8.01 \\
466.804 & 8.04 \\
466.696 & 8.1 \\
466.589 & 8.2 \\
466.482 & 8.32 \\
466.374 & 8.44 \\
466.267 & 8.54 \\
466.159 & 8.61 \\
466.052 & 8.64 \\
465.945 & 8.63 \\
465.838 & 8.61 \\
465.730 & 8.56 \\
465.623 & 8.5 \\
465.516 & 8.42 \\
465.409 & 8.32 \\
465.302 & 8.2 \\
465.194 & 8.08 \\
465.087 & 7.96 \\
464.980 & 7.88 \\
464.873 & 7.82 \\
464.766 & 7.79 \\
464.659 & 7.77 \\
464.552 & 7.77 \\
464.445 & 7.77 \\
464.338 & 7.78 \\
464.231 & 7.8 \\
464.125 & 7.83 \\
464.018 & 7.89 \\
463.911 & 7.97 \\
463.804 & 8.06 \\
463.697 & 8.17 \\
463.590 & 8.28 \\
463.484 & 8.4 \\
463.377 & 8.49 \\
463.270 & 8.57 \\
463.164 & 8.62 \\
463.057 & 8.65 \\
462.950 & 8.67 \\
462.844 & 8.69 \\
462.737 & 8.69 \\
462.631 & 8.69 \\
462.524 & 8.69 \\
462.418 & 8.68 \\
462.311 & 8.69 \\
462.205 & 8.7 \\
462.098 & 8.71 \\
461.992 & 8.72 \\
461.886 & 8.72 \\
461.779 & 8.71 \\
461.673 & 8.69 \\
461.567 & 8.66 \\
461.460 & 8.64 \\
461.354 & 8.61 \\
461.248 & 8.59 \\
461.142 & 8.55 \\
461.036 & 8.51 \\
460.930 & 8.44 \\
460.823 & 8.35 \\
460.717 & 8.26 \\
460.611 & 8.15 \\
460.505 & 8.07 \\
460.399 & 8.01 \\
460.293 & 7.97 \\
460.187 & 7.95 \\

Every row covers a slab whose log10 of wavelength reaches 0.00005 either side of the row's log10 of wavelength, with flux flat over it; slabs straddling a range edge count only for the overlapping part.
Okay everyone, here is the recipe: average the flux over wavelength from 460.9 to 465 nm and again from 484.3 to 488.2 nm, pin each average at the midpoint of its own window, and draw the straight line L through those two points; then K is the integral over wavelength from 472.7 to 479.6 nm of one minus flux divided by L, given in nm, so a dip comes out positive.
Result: -0.30 nm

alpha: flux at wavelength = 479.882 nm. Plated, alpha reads 9.41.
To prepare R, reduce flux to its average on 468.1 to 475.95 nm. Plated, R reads 8.45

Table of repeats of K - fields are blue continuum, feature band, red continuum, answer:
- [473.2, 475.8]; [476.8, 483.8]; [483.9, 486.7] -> -0.29 nm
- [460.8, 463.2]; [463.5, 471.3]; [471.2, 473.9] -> 0.38 nm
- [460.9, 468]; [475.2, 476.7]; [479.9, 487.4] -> -0.04 nm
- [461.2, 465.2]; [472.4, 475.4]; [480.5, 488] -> -0.08 nm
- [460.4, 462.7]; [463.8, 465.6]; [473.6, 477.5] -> 0.13 nm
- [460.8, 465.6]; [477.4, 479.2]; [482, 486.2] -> 0.01 nm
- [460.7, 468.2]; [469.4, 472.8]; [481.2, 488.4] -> 0.09 nm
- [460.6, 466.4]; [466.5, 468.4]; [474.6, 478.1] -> 0.07 nm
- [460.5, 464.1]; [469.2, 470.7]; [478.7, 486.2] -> 0.11 nm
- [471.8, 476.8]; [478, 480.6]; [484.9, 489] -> -0.13 nm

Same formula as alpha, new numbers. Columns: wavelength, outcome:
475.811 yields 9.04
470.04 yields 7.84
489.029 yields 8.43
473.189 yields 8.43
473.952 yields 8.76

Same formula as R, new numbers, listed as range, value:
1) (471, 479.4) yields 8.58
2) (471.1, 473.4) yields 8.38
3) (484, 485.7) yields 8.5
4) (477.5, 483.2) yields 8.94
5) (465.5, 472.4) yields 8.22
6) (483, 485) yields 8.7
